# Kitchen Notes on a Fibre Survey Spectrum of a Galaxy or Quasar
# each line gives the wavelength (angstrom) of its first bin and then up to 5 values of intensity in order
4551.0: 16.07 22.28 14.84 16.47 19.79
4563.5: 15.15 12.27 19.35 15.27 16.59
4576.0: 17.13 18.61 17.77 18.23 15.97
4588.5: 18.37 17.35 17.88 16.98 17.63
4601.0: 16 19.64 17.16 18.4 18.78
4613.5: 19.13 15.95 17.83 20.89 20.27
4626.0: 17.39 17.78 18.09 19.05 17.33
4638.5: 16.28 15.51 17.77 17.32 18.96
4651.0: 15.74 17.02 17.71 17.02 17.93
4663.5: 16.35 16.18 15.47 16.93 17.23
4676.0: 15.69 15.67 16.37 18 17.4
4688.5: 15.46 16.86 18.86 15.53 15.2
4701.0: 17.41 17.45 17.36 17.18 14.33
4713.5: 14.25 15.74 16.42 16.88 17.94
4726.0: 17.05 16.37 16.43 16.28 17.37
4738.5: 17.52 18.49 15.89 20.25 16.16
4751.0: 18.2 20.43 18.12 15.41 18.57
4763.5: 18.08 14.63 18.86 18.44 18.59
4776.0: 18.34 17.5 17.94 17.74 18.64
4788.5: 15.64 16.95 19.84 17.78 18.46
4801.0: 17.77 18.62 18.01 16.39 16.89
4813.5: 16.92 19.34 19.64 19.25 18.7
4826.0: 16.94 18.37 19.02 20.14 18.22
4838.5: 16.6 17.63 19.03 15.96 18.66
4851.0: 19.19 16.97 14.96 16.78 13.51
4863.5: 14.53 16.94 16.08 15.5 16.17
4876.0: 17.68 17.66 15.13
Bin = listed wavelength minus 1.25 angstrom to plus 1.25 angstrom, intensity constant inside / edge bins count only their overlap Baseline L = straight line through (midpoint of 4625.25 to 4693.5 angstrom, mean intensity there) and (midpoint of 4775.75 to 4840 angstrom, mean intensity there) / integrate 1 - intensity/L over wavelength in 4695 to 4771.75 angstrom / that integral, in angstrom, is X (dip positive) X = 2.2 angstrom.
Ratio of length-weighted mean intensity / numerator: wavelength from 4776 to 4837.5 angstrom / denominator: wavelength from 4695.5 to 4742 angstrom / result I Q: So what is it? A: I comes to 1.09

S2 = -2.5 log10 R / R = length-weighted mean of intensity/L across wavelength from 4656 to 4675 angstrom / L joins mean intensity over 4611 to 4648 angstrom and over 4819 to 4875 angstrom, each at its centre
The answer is 0.07 mag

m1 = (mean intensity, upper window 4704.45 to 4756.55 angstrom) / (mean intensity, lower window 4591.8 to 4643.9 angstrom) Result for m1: 1.0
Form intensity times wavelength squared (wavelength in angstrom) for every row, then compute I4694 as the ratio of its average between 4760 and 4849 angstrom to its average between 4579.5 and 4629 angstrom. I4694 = 1.09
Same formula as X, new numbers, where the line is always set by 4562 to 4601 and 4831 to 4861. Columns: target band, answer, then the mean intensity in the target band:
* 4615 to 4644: -1.4 angstrom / 17.9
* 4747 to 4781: -0.9 angstrom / 17.8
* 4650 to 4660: 0.1 angstrom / 16.9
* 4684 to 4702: 0.5 angstrom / 16.7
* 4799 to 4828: -1.0 angstrom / 18.1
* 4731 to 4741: 0.1 angstrom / 17.2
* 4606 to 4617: -0.6 angstrom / 18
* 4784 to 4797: -0.3 angstrom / 17.8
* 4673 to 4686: 0.4 angstrom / 16.6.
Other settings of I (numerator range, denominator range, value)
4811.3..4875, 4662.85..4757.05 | 1.03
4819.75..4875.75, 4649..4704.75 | 1.03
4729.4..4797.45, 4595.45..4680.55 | 1.02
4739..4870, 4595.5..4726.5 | 1.03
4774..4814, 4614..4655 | 1.00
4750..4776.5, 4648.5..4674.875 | 1.07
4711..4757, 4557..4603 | 1.00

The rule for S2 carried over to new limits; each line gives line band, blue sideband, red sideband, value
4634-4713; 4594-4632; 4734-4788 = 0.08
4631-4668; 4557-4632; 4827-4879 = 0.02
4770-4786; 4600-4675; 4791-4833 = 0.00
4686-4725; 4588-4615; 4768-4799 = 0.09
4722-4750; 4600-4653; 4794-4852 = 0.05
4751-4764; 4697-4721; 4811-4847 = -0.07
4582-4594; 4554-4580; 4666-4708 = -0.05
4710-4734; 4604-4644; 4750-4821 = 0.11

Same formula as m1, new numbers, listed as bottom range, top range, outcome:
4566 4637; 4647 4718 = 0.93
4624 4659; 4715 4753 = 0.99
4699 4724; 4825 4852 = 1.11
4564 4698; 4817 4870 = 1.01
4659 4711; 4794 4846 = 1.09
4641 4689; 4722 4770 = 1.04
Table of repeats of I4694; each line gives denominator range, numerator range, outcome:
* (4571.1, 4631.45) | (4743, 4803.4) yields 1.08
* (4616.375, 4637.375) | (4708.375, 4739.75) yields 0.93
